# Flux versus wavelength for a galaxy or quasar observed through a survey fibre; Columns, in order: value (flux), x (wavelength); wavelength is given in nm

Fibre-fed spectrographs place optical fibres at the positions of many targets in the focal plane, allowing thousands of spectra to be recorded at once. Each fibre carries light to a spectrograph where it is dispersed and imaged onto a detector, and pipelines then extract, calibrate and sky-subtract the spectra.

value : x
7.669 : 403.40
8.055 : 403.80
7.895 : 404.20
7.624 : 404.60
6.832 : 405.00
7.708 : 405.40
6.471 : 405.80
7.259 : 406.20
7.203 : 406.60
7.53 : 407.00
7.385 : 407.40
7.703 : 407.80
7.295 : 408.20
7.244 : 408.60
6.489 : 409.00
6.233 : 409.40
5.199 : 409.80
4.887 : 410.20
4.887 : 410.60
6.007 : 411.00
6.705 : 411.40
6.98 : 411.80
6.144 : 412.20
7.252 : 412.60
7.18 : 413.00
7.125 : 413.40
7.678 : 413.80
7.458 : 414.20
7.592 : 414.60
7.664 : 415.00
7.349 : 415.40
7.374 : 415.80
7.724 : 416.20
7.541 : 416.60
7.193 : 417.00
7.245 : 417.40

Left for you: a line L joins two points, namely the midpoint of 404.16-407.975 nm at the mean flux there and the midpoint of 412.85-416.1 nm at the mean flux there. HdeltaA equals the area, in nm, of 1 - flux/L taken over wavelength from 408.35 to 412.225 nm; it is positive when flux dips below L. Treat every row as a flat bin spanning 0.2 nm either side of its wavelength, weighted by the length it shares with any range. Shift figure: 0.68 nm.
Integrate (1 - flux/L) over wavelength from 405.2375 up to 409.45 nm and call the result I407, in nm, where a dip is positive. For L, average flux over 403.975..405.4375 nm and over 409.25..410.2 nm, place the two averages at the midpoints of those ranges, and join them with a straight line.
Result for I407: -0.48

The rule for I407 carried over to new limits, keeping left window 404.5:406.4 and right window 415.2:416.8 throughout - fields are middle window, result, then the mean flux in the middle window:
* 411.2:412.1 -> 0.07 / 6.76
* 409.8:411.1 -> 0.38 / 5.19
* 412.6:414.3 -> 0.02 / 7.34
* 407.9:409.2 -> 0.03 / 7.06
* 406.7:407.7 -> -0.03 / 7.46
